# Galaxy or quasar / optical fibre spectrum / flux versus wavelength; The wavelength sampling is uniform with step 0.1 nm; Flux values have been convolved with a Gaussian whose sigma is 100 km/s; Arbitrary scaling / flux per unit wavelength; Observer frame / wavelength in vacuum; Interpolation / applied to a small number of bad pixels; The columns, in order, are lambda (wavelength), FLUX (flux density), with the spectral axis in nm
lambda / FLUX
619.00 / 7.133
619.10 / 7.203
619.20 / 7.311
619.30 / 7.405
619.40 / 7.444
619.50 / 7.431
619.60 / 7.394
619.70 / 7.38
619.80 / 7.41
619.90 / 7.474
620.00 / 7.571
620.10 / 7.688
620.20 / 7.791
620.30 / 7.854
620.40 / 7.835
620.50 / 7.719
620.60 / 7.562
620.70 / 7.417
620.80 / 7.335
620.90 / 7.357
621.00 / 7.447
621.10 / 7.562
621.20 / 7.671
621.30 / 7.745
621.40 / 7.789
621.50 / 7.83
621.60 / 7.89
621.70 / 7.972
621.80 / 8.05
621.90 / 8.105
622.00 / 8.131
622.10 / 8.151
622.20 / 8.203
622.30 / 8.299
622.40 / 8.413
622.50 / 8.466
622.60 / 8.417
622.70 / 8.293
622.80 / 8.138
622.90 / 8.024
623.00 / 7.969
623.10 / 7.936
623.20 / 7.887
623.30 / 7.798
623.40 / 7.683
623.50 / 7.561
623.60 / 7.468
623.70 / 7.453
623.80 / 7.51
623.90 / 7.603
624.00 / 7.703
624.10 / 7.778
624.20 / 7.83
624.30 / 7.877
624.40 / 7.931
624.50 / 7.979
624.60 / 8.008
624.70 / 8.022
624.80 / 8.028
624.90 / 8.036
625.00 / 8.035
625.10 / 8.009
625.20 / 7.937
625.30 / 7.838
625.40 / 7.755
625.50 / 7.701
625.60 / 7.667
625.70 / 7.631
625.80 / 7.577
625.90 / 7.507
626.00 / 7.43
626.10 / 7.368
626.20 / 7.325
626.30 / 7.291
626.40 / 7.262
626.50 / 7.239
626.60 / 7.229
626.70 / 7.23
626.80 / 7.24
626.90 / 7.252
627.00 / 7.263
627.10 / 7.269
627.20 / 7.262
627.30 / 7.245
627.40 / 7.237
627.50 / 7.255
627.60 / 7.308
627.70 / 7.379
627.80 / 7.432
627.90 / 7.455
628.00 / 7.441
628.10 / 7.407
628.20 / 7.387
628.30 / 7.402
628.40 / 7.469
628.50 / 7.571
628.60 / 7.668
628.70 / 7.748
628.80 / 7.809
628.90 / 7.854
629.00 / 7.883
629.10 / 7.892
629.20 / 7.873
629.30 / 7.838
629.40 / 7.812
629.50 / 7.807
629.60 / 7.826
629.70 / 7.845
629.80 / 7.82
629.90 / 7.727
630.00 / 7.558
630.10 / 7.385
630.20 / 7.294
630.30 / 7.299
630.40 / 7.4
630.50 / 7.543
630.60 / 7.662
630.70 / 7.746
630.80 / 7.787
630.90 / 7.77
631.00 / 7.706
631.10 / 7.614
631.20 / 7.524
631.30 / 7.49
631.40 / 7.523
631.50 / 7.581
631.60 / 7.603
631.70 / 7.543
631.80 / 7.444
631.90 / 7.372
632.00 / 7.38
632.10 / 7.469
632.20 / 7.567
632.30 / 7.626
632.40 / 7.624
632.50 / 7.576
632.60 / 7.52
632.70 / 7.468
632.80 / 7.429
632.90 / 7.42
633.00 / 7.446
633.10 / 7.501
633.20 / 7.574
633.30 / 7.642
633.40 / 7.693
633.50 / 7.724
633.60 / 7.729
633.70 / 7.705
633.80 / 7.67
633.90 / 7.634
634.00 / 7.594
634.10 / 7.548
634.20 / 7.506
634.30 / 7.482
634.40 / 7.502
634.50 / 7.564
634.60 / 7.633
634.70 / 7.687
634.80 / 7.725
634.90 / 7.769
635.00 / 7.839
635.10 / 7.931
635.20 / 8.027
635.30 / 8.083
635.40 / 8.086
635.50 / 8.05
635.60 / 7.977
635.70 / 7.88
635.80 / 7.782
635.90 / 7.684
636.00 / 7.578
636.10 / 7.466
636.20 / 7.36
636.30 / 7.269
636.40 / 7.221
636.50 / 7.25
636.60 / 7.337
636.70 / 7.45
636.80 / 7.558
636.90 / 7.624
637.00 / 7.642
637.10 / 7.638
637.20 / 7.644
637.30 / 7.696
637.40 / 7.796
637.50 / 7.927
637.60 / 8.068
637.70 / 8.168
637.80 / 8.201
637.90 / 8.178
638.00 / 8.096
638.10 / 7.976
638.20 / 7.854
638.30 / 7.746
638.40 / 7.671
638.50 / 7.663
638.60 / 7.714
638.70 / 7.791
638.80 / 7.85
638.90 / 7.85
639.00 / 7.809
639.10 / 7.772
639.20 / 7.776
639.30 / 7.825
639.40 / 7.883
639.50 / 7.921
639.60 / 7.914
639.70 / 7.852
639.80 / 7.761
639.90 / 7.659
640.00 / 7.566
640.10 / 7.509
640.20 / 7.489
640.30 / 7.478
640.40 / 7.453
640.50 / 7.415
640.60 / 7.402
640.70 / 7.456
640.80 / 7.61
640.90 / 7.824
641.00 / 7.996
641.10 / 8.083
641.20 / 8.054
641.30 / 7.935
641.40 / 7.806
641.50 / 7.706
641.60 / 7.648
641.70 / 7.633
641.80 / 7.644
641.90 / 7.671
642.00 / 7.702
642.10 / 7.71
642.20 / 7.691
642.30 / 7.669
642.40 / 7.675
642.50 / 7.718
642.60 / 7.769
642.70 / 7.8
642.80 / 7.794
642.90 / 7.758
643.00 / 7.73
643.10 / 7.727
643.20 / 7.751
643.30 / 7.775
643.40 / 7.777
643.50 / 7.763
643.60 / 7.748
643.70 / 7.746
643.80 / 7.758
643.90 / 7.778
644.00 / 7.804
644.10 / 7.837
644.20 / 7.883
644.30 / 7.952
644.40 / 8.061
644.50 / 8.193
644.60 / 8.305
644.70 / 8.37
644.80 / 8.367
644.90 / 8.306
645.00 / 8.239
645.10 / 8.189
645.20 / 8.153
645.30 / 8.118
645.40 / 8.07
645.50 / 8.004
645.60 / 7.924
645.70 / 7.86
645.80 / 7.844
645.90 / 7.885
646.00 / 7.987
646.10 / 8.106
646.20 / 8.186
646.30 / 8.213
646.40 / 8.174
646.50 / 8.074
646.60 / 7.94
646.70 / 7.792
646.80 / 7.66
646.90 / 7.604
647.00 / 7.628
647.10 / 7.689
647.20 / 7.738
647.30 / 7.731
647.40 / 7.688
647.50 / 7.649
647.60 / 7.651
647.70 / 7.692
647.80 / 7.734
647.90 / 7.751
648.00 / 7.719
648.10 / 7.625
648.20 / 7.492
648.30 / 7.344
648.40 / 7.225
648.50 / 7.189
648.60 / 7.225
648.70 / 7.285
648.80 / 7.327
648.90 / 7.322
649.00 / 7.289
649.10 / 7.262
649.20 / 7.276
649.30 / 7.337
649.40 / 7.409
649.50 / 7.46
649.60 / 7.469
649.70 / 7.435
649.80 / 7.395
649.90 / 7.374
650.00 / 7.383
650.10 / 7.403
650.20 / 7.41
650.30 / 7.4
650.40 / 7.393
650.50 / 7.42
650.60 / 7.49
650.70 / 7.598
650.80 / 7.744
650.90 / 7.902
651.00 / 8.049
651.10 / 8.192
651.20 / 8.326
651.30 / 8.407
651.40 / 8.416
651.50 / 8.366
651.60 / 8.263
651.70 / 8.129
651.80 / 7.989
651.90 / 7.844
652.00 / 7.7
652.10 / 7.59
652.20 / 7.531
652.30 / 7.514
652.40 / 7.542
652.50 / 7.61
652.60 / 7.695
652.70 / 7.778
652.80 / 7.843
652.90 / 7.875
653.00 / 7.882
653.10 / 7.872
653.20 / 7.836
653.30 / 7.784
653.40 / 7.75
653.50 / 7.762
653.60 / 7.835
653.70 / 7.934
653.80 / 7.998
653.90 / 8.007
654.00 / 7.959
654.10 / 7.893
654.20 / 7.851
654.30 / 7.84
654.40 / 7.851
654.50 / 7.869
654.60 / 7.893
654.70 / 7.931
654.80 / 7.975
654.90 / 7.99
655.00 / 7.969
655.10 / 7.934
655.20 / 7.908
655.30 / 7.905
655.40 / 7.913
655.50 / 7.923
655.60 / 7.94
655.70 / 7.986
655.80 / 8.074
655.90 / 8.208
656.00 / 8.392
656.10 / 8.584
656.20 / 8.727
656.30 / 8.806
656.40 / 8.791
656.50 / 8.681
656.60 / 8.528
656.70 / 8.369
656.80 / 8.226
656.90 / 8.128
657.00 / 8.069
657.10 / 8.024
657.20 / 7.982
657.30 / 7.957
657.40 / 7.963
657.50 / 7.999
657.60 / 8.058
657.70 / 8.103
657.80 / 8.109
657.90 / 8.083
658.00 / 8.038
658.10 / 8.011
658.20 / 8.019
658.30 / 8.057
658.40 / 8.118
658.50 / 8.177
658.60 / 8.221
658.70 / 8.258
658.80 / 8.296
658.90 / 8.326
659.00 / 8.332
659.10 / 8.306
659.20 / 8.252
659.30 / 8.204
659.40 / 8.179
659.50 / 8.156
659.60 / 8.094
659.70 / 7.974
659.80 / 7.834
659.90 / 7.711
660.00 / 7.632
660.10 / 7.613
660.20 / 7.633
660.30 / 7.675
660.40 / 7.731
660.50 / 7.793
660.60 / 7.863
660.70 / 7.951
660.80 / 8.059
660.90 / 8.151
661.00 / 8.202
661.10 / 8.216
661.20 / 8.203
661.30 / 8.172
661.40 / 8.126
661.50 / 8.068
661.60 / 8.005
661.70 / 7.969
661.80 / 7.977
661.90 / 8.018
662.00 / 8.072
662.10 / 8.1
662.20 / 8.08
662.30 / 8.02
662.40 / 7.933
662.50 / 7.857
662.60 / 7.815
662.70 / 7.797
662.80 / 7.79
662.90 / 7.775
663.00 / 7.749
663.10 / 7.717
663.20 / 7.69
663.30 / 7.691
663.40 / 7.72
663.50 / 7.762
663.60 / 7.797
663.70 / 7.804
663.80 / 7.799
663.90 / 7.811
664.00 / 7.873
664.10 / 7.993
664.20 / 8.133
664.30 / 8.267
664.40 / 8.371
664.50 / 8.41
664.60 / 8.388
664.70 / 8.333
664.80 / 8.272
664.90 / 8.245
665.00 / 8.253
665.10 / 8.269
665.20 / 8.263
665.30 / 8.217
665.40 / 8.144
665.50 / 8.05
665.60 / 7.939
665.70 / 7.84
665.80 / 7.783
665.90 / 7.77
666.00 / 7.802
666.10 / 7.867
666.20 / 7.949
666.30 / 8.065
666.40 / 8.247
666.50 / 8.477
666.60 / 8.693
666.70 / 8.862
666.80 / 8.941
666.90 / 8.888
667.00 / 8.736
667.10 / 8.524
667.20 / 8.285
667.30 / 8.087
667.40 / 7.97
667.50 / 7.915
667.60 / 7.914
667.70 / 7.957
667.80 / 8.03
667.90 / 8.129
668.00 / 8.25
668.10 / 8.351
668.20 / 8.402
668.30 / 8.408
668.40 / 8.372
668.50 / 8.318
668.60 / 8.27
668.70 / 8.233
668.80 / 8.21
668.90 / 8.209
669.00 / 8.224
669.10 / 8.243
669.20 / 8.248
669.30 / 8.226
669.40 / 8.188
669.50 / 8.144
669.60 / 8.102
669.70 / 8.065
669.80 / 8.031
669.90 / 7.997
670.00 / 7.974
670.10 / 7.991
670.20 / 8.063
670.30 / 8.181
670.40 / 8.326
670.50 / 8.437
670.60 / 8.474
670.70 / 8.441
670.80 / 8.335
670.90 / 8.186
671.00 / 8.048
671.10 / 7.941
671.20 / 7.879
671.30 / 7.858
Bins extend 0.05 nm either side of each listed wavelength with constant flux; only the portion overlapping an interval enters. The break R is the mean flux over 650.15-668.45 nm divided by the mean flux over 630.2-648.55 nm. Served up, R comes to 1.0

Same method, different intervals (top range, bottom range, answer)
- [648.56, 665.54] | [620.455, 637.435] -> 1.04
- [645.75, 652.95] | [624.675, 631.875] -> 1.02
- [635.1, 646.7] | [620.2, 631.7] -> 1.02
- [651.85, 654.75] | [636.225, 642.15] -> 1.01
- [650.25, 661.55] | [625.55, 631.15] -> 1.06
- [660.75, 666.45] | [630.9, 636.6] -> 1.05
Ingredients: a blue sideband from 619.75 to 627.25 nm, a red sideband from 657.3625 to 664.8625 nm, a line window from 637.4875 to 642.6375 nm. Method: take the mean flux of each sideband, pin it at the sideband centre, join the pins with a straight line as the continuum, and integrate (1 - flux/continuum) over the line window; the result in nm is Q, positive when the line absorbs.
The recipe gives 0.054 nm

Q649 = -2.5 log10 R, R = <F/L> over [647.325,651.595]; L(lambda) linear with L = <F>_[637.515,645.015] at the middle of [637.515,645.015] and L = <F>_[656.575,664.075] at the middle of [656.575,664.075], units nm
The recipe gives 0.04 mag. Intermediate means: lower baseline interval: 7.82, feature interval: 7.59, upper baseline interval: 8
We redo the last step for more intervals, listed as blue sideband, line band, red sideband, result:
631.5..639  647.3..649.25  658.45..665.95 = 0.05 mag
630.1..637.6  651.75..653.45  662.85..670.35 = 0.02 mag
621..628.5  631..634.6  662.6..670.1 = 0.03 mag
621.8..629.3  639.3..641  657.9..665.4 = 0.03 mag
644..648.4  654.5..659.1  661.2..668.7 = -0.02 mag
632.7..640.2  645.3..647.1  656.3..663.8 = -0.01 mag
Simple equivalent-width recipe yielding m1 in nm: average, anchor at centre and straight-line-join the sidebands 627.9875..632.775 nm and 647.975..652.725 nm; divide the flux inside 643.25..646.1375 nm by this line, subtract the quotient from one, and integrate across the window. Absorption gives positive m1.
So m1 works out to -0.144 nm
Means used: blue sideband 7.61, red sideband 7.61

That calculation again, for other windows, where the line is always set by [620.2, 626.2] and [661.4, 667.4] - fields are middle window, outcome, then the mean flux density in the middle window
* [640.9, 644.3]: 0.07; 7.78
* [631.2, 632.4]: 0.06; 7.51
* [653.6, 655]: 0.02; 7.92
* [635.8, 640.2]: 0.11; 7.72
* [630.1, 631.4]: 0.05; 7.56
